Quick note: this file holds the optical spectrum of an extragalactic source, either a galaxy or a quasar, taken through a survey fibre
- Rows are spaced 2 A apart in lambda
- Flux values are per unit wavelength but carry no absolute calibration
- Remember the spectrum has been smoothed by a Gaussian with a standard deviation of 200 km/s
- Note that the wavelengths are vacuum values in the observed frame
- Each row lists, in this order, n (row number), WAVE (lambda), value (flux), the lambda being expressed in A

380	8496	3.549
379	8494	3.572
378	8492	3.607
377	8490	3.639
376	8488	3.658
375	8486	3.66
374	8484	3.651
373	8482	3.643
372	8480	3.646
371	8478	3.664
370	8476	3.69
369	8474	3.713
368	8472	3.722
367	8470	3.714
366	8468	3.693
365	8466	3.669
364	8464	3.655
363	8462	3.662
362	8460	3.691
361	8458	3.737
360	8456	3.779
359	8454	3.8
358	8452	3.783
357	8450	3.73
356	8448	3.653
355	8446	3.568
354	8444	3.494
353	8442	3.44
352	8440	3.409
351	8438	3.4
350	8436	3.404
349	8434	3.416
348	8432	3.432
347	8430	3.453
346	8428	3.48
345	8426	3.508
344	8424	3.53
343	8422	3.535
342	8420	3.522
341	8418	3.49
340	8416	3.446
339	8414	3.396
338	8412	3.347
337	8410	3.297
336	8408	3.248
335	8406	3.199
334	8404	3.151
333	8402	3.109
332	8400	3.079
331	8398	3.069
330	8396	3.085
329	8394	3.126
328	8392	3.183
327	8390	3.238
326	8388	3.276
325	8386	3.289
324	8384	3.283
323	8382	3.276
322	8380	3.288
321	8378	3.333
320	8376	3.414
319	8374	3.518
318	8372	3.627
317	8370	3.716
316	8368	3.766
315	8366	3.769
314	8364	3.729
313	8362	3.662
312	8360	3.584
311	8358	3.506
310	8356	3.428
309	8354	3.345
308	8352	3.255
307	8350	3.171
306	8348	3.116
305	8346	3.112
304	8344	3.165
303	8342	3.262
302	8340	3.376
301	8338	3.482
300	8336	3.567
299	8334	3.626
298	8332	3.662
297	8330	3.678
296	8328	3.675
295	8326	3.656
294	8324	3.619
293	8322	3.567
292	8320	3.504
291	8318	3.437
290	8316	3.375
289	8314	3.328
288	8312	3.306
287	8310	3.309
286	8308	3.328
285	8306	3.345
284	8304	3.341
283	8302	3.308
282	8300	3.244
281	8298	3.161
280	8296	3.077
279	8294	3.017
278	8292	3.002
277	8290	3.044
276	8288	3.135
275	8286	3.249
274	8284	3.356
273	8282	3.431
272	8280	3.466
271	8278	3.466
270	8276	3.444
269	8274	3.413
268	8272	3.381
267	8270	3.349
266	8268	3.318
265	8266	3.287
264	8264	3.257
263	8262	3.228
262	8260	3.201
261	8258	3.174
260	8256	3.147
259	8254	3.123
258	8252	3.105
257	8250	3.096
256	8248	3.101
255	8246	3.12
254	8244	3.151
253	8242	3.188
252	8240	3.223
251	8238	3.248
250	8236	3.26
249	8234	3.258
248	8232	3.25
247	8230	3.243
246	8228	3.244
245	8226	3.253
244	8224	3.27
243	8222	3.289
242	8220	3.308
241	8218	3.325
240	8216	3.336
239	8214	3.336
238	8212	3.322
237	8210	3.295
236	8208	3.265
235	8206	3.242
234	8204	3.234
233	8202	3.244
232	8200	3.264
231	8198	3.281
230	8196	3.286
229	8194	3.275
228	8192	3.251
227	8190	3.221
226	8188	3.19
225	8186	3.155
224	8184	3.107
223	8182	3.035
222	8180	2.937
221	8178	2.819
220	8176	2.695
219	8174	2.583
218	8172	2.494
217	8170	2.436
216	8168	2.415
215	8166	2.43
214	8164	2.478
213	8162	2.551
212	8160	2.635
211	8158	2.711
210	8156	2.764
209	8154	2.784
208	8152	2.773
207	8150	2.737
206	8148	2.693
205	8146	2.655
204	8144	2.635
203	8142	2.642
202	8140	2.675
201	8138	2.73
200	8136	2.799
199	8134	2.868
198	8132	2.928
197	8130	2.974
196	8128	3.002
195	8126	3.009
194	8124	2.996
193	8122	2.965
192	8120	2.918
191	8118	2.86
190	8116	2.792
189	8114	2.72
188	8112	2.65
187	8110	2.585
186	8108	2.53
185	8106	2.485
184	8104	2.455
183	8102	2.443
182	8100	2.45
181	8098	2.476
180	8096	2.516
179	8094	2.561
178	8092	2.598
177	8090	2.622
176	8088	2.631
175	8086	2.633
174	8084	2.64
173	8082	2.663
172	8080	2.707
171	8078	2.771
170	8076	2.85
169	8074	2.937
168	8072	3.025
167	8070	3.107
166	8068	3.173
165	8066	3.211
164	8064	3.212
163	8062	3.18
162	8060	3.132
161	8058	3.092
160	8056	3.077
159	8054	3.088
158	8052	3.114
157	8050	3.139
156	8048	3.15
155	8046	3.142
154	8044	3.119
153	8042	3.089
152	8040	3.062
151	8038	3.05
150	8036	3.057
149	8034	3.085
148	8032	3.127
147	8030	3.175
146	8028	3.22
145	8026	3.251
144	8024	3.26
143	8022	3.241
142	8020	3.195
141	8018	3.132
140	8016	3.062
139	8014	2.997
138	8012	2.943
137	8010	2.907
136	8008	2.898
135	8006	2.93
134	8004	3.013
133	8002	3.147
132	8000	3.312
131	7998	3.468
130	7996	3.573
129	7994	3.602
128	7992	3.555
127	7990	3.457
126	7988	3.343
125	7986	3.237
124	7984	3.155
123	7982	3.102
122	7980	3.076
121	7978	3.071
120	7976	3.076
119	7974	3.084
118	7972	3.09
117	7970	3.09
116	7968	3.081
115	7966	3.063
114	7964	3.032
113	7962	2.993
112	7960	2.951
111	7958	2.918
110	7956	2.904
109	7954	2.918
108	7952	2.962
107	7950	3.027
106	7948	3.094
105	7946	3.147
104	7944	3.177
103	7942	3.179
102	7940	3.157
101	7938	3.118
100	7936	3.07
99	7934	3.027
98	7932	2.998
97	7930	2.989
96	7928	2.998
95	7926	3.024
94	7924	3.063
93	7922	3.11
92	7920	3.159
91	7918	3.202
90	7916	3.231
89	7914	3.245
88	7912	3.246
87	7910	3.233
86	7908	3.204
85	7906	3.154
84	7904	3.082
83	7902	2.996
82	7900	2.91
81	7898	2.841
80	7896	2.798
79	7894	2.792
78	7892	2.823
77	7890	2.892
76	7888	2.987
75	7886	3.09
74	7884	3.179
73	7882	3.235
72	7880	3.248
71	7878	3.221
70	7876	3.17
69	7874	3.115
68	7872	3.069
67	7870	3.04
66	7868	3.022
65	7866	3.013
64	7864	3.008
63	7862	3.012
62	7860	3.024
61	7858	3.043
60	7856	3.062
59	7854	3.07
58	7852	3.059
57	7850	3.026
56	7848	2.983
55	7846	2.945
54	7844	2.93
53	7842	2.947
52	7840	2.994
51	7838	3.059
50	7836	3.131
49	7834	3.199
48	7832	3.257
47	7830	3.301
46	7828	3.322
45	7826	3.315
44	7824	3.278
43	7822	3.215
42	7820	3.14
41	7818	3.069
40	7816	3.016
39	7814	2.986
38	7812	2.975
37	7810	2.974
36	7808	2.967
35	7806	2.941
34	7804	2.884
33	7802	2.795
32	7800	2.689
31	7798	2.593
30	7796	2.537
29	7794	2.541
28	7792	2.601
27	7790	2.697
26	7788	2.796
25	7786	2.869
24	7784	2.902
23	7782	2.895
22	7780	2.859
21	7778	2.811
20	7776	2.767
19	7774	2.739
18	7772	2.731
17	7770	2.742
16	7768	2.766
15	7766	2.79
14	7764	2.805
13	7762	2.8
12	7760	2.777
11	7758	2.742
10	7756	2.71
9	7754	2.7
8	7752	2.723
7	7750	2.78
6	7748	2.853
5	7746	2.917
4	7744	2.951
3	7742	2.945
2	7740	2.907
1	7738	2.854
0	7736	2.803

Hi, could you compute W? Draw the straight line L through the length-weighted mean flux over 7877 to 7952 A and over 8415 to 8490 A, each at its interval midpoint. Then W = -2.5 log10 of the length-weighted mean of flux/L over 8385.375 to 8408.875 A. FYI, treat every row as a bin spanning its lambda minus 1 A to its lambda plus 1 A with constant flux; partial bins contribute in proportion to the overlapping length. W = 0.122 mag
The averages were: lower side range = 3.08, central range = 3.17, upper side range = 3.6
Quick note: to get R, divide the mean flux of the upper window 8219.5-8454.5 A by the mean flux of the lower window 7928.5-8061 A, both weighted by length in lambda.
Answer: 1.08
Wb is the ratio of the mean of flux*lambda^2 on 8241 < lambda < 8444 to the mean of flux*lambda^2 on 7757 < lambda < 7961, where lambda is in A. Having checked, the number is 1.26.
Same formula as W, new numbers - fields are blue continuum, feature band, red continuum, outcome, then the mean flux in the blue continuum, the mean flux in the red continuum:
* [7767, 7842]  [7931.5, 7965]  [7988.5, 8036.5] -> 0.03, 2.93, 3.19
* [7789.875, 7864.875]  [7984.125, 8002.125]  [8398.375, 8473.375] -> -0.09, 2.99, 3.5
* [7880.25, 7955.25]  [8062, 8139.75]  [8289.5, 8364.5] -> 0.15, 3.07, 3.38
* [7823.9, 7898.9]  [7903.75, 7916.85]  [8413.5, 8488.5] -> -0.03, 3.06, 3.59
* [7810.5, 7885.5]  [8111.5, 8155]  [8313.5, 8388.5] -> 0.18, 3.1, 3.46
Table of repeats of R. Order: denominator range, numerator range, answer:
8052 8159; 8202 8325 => 1.17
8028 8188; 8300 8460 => 1.21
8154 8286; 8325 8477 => 1.11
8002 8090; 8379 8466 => 1.13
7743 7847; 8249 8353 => 1.15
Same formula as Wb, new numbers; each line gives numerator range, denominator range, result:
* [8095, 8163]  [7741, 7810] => 1.07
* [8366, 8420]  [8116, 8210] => 1.22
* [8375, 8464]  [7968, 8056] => 1.19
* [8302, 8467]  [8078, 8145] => 1.36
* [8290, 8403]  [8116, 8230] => 1.19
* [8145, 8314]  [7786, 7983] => 1.12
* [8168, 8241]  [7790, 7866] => 1.15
